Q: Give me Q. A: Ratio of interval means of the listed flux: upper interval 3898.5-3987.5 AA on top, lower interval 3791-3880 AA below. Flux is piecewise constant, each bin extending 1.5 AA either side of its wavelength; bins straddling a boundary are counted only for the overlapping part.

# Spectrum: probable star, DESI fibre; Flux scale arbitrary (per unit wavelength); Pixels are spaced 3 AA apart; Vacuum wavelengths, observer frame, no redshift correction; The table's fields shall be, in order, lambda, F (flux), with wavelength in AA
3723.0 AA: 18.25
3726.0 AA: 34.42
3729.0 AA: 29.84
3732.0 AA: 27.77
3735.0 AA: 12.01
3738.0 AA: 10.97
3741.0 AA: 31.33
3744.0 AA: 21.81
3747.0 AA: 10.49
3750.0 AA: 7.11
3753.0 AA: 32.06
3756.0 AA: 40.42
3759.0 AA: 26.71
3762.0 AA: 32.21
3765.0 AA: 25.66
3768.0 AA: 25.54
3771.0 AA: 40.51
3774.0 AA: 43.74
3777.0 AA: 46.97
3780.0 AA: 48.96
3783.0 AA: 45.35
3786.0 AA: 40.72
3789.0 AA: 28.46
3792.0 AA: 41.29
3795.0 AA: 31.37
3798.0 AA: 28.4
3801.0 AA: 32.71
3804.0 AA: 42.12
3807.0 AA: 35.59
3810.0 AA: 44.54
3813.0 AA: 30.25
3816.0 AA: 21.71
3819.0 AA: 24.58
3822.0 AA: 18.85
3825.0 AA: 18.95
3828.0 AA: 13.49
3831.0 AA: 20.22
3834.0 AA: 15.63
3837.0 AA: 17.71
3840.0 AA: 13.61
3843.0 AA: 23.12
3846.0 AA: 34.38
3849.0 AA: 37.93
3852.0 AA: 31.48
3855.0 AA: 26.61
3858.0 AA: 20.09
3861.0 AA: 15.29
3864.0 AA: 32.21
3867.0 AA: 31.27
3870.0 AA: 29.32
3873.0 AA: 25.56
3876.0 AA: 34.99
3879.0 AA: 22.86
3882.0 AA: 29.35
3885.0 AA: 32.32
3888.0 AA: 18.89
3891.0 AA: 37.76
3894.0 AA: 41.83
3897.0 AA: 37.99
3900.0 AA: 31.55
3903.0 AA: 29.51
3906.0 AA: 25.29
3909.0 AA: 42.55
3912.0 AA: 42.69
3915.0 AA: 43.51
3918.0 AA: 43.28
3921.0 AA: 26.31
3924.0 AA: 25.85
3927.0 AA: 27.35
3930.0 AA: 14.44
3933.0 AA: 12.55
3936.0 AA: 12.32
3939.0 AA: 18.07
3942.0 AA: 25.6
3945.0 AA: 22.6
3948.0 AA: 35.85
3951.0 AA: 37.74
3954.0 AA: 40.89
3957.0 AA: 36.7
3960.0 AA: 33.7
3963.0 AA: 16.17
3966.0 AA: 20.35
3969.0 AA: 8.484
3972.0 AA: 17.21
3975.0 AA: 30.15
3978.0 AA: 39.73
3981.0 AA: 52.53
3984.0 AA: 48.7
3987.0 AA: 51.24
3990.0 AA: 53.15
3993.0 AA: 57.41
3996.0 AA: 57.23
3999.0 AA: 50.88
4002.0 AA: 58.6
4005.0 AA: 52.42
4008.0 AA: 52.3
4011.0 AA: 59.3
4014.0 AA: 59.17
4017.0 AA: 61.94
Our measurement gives 1.1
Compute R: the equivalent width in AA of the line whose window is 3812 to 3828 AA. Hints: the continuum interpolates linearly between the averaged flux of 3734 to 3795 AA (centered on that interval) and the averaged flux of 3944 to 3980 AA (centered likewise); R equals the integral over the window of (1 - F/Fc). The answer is 4.5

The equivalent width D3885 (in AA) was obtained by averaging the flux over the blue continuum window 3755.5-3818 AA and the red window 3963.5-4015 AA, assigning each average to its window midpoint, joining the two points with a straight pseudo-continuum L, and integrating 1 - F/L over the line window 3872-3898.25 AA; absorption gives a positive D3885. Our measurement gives 5.7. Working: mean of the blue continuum 35.7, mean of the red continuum 44.5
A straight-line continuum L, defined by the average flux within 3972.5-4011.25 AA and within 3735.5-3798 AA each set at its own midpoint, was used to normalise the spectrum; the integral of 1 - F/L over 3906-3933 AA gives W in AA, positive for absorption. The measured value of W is 7.4 AA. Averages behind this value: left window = 31.2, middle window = 31.7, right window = 49.9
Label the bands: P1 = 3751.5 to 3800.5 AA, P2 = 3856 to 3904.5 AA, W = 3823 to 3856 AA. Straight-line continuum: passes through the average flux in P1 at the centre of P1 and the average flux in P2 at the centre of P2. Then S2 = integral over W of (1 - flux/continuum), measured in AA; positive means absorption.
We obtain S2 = 9.27 AA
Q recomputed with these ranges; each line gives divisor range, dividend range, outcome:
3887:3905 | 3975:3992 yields 1.44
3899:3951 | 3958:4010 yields 1.45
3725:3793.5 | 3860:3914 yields 1.03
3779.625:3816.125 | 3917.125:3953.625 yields 0.70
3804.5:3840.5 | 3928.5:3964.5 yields 1.08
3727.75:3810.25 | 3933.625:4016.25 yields 1.23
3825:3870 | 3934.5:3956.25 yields 1.17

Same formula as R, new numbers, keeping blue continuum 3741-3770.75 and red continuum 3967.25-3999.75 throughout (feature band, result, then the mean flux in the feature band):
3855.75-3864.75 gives 3.0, 22.1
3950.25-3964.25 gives 2.4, 33.1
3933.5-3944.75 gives 5.9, 18.6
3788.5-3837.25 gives 3.1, 27.6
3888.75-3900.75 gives -0.3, 36.5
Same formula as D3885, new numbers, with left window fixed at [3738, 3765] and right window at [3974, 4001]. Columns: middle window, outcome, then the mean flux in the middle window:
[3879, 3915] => 5.8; 33.6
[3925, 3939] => 8.5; 17.1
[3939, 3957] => 5.5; 31.7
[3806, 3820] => -0.2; 31.4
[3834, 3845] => 5.0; 18.5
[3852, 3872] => 5.5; 26.2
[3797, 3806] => -1.5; 34.8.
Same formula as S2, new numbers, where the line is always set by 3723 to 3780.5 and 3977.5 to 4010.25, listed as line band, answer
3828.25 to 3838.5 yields 5.38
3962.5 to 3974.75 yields 8.11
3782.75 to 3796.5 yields -2.01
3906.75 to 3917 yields 0.65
